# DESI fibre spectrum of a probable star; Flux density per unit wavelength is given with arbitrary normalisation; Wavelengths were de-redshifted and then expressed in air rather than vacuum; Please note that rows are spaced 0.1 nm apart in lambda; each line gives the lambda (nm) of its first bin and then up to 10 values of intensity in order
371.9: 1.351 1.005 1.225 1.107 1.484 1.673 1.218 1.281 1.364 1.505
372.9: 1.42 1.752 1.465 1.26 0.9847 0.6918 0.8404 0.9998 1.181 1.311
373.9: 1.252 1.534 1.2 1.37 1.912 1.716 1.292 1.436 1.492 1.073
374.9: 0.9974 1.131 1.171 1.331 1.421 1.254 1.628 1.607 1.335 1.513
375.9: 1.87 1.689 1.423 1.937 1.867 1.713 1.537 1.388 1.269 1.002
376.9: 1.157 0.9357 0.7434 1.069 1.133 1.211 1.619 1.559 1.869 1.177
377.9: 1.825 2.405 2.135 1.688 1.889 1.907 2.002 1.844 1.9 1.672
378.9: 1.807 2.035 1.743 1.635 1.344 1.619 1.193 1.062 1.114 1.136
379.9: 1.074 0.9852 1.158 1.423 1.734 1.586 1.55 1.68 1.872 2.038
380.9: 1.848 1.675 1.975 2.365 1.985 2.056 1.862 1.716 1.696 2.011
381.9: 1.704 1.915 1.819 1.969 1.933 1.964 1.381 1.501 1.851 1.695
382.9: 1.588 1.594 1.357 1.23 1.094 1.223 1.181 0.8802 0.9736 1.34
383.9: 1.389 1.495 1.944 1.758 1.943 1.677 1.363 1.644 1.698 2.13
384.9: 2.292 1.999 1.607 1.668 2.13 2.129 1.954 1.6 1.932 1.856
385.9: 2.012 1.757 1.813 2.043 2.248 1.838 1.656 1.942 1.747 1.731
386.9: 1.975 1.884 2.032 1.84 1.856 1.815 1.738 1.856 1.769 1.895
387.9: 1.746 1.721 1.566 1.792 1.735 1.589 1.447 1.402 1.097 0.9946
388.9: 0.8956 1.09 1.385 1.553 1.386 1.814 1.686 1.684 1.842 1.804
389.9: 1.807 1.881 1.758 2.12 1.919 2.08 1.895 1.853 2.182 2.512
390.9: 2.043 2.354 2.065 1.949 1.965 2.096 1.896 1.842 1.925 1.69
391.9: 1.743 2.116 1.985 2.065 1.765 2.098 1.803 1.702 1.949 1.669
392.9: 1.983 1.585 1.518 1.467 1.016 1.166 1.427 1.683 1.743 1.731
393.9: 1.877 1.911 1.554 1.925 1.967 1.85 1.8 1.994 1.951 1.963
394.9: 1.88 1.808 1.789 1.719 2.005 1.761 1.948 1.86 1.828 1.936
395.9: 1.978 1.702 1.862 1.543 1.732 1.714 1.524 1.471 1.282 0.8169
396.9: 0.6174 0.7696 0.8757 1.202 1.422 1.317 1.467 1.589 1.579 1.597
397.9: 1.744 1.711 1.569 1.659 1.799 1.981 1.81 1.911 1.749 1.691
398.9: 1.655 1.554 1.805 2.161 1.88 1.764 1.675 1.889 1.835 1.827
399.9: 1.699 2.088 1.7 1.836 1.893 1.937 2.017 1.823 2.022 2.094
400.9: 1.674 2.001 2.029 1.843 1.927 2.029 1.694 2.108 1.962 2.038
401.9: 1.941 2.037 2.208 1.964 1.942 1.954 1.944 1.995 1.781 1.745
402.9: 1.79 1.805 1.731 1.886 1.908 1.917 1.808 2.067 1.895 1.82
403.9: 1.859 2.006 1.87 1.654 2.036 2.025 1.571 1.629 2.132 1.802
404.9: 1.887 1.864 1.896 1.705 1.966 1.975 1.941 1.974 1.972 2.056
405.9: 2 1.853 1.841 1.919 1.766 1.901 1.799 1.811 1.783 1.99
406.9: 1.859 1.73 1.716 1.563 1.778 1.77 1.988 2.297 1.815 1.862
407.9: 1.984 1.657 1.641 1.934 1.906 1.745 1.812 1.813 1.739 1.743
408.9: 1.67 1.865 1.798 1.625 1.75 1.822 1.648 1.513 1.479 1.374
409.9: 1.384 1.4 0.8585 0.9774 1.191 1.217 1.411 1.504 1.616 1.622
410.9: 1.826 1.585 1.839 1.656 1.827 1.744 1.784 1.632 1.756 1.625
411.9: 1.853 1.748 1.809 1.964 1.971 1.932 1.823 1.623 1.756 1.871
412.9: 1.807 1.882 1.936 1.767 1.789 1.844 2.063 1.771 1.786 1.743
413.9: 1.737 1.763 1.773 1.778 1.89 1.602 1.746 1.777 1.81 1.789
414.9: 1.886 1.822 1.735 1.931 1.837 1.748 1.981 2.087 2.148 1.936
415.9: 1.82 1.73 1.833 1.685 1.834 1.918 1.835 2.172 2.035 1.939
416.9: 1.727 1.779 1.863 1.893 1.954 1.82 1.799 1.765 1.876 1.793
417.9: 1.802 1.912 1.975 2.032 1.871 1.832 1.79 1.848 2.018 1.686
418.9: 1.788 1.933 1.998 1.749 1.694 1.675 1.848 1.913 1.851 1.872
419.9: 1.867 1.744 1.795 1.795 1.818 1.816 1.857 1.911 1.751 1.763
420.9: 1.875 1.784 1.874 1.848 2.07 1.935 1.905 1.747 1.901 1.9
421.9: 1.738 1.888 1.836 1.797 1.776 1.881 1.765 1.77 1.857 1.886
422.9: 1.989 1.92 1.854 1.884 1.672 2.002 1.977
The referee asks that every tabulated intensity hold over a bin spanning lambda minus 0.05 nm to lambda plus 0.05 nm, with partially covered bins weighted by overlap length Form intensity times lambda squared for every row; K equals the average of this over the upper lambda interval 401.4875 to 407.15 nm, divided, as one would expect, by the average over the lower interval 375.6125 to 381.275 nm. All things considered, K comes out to 1.37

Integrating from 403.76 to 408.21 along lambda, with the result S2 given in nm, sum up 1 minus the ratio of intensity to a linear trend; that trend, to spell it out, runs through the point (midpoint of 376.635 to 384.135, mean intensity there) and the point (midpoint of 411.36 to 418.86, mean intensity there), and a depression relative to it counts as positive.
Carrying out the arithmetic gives -0.240 nm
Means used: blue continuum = 1.57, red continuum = 1.84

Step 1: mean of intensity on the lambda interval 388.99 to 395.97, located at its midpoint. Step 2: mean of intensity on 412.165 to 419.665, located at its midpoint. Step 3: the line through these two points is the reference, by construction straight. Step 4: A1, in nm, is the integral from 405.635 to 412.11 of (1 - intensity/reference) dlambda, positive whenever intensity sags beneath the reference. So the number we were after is 0.44 nm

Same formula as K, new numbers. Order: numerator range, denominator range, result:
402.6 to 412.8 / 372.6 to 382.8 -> 1.34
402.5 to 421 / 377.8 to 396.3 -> 1.17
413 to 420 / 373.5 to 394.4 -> 1.31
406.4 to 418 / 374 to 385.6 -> 1.31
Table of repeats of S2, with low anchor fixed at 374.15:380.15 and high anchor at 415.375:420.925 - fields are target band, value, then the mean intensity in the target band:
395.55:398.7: 0.22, 1.55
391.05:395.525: -0.48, 1.81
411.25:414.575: 0.02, 1.8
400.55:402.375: -0.27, 1.96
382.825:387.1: -0.40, 1.7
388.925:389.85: 0.02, 1.56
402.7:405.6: -0.22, 1.86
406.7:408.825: -0.08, 1.83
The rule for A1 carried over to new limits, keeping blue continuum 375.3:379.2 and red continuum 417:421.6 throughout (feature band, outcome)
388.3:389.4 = 0.219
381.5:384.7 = 0.081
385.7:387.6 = -0.269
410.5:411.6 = 0.069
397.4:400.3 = -0.053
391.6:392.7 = -0.138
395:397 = 0.099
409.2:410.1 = 0.139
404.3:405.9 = -0.128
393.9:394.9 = -0.110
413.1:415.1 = 0.019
